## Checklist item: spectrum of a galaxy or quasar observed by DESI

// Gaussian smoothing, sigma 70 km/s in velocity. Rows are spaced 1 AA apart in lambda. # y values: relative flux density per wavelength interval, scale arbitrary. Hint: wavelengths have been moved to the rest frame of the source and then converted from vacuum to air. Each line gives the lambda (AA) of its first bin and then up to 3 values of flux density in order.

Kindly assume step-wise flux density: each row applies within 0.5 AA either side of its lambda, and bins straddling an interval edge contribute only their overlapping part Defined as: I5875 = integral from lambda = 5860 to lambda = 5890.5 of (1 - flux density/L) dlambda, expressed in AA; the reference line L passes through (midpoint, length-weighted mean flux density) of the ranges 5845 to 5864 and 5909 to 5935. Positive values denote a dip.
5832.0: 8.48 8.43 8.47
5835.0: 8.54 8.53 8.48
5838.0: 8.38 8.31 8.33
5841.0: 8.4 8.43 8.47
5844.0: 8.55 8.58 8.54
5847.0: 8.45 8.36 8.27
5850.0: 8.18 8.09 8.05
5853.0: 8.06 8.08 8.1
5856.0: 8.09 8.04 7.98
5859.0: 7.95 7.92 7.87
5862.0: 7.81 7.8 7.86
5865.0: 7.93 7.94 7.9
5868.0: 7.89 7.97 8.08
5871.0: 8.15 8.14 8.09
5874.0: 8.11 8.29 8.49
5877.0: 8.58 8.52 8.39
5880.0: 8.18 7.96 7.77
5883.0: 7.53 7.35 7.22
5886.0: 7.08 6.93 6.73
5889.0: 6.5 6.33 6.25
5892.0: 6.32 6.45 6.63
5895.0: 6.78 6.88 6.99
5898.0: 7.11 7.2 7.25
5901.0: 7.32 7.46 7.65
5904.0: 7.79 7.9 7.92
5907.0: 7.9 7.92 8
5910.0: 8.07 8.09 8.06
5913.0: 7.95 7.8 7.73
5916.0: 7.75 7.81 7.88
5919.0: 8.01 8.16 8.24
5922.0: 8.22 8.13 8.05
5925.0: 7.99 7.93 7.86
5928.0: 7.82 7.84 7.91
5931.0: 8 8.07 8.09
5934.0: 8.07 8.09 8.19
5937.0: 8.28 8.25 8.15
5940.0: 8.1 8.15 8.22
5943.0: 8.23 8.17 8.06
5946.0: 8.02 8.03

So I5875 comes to 1.1 AA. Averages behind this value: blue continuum 8.1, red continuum 7.98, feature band 7.78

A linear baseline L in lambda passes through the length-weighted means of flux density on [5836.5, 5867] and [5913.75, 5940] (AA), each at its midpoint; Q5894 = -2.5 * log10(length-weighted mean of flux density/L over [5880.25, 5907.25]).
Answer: 0.13 mag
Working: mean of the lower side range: 8.17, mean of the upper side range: 8.02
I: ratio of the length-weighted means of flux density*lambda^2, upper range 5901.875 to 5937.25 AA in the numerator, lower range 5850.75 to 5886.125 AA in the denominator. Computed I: 1.0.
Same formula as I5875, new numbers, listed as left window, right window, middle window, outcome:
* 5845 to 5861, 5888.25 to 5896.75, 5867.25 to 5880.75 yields -1.7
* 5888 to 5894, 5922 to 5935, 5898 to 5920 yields -1.9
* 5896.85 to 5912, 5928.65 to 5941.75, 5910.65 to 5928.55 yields -0.2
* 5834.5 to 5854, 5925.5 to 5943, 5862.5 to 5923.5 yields 4.0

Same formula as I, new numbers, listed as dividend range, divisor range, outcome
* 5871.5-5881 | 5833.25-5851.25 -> 1.00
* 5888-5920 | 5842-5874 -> 0.93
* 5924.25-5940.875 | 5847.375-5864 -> 1.03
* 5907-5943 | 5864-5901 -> 1.09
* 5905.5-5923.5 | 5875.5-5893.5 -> 1.09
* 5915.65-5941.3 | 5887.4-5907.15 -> 1.15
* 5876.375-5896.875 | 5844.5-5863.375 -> 0.90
